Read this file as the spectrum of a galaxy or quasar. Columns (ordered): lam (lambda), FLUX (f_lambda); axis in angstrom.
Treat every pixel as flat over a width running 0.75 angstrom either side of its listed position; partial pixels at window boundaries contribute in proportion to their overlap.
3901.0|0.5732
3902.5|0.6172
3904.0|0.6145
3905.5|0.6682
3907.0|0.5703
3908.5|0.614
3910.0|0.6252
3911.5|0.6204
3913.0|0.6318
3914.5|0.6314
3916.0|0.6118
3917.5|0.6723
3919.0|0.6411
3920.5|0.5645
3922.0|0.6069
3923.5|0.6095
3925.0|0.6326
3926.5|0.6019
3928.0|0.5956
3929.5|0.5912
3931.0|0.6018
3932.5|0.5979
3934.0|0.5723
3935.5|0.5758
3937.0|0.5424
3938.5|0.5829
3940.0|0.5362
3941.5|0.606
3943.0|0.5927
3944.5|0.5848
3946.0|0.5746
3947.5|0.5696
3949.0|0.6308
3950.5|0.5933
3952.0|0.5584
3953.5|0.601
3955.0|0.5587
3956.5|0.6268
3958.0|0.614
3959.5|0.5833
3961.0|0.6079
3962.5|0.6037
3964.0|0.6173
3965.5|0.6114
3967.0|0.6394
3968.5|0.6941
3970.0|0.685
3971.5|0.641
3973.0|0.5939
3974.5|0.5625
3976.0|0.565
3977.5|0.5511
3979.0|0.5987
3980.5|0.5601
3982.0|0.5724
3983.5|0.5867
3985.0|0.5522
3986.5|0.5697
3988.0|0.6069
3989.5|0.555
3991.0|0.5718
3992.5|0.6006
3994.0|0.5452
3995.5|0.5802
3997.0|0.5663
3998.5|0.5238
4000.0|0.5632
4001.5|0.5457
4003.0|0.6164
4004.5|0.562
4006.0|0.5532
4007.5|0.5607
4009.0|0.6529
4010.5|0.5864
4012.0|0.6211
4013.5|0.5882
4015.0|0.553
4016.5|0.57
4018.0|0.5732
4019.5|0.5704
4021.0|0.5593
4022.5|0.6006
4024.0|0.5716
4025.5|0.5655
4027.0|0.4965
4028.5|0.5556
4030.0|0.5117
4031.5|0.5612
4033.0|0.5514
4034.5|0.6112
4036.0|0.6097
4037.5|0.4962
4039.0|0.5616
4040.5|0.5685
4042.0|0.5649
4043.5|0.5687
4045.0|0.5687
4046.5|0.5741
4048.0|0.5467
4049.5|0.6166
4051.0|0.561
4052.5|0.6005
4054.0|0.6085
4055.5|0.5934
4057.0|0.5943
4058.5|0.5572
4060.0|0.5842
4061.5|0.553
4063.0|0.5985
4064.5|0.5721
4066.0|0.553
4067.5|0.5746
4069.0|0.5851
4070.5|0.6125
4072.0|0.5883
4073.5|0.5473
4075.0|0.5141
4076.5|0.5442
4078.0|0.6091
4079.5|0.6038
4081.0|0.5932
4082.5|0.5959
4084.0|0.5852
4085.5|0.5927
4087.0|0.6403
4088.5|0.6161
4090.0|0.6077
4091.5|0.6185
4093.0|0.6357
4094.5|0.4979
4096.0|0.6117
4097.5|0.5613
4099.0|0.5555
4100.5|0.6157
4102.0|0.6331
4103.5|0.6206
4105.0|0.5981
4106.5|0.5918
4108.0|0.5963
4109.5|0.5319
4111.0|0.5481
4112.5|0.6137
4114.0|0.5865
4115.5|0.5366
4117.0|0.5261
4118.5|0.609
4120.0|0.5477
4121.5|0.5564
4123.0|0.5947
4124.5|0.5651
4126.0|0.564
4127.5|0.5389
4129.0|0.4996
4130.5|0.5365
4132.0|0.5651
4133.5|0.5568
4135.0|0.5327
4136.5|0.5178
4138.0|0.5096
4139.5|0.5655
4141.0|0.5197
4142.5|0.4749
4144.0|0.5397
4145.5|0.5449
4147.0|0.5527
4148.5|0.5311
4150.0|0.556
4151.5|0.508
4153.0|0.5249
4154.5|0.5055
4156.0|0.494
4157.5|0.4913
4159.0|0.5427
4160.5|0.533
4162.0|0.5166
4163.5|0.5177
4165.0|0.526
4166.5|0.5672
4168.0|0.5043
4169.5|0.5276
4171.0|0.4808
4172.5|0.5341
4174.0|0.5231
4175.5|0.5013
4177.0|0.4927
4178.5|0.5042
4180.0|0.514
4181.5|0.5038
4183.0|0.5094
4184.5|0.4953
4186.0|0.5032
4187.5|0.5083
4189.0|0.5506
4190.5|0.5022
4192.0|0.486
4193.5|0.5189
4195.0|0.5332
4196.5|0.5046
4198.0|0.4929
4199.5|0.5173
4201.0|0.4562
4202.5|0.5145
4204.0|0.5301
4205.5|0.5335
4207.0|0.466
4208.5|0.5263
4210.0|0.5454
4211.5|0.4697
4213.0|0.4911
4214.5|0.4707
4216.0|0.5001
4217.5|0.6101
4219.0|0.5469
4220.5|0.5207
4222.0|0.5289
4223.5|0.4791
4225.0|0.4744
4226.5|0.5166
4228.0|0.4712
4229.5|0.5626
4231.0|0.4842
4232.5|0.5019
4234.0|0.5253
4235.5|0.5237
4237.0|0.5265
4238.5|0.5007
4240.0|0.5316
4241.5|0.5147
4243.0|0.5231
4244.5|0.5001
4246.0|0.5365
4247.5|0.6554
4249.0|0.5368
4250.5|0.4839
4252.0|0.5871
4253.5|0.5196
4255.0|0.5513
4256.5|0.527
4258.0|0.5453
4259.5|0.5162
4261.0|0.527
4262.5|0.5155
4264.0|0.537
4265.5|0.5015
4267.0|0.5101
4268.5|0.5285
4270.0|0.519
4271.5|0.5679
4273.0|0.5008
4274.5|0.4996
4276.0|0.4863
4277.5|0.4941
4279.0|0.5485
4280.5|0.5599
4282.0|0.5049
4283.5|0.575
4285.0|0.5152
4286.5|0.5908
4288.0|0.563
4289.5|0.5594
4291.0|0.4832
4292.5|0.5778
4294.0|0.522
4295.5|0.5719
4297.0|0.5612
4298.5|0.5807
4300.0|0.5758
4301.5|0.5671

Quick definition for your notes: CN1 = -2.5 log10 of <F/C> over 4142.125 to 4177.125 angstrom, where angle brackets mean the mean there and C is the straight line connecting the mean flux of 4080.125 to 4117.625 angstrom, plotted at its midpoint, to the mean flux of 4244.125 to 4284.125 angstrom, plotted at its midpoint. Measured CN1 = 0.092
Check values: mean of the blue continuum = 0.589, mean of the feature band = 0.521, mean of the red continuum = 0.531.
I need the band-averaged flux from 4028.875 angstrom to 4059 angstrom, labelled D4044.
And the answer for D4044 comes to 0.571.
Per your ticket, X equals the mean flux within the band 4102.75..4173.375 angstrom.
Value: 0.543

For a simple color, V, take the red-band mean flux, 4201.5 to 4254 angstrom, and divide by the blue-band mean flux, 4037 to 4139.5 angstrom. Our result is 0.91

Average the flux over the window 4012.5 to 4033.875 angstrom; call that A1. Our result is 0.56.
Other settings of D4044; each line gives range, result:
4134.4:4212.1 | 0.516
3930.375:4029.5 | 0.584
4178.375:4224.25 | 0.511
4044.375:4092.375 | 0.585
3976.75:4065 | 0.572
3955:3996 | 0.596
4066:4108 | 0.59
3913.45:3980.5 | 0.6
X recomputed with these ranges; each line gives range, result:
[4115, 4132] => 0.553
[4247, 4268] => 0.535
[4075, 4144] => 0.571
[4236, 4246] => 0.518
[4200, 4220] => 0.513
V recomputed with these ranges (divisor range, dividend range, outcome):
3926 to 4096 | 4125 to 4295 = 0.90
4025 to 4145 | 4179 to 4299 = 0.92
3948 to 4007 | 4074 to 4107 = 1.01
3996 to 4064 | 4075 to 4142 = 1.00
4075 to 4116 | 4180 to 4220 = 0.87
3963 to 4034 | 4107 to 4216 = 0.91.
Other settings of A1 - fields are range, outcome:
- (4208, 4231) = 0.513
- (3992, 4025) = 0.575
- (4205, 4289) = 0.524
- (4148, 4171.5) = 0.521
